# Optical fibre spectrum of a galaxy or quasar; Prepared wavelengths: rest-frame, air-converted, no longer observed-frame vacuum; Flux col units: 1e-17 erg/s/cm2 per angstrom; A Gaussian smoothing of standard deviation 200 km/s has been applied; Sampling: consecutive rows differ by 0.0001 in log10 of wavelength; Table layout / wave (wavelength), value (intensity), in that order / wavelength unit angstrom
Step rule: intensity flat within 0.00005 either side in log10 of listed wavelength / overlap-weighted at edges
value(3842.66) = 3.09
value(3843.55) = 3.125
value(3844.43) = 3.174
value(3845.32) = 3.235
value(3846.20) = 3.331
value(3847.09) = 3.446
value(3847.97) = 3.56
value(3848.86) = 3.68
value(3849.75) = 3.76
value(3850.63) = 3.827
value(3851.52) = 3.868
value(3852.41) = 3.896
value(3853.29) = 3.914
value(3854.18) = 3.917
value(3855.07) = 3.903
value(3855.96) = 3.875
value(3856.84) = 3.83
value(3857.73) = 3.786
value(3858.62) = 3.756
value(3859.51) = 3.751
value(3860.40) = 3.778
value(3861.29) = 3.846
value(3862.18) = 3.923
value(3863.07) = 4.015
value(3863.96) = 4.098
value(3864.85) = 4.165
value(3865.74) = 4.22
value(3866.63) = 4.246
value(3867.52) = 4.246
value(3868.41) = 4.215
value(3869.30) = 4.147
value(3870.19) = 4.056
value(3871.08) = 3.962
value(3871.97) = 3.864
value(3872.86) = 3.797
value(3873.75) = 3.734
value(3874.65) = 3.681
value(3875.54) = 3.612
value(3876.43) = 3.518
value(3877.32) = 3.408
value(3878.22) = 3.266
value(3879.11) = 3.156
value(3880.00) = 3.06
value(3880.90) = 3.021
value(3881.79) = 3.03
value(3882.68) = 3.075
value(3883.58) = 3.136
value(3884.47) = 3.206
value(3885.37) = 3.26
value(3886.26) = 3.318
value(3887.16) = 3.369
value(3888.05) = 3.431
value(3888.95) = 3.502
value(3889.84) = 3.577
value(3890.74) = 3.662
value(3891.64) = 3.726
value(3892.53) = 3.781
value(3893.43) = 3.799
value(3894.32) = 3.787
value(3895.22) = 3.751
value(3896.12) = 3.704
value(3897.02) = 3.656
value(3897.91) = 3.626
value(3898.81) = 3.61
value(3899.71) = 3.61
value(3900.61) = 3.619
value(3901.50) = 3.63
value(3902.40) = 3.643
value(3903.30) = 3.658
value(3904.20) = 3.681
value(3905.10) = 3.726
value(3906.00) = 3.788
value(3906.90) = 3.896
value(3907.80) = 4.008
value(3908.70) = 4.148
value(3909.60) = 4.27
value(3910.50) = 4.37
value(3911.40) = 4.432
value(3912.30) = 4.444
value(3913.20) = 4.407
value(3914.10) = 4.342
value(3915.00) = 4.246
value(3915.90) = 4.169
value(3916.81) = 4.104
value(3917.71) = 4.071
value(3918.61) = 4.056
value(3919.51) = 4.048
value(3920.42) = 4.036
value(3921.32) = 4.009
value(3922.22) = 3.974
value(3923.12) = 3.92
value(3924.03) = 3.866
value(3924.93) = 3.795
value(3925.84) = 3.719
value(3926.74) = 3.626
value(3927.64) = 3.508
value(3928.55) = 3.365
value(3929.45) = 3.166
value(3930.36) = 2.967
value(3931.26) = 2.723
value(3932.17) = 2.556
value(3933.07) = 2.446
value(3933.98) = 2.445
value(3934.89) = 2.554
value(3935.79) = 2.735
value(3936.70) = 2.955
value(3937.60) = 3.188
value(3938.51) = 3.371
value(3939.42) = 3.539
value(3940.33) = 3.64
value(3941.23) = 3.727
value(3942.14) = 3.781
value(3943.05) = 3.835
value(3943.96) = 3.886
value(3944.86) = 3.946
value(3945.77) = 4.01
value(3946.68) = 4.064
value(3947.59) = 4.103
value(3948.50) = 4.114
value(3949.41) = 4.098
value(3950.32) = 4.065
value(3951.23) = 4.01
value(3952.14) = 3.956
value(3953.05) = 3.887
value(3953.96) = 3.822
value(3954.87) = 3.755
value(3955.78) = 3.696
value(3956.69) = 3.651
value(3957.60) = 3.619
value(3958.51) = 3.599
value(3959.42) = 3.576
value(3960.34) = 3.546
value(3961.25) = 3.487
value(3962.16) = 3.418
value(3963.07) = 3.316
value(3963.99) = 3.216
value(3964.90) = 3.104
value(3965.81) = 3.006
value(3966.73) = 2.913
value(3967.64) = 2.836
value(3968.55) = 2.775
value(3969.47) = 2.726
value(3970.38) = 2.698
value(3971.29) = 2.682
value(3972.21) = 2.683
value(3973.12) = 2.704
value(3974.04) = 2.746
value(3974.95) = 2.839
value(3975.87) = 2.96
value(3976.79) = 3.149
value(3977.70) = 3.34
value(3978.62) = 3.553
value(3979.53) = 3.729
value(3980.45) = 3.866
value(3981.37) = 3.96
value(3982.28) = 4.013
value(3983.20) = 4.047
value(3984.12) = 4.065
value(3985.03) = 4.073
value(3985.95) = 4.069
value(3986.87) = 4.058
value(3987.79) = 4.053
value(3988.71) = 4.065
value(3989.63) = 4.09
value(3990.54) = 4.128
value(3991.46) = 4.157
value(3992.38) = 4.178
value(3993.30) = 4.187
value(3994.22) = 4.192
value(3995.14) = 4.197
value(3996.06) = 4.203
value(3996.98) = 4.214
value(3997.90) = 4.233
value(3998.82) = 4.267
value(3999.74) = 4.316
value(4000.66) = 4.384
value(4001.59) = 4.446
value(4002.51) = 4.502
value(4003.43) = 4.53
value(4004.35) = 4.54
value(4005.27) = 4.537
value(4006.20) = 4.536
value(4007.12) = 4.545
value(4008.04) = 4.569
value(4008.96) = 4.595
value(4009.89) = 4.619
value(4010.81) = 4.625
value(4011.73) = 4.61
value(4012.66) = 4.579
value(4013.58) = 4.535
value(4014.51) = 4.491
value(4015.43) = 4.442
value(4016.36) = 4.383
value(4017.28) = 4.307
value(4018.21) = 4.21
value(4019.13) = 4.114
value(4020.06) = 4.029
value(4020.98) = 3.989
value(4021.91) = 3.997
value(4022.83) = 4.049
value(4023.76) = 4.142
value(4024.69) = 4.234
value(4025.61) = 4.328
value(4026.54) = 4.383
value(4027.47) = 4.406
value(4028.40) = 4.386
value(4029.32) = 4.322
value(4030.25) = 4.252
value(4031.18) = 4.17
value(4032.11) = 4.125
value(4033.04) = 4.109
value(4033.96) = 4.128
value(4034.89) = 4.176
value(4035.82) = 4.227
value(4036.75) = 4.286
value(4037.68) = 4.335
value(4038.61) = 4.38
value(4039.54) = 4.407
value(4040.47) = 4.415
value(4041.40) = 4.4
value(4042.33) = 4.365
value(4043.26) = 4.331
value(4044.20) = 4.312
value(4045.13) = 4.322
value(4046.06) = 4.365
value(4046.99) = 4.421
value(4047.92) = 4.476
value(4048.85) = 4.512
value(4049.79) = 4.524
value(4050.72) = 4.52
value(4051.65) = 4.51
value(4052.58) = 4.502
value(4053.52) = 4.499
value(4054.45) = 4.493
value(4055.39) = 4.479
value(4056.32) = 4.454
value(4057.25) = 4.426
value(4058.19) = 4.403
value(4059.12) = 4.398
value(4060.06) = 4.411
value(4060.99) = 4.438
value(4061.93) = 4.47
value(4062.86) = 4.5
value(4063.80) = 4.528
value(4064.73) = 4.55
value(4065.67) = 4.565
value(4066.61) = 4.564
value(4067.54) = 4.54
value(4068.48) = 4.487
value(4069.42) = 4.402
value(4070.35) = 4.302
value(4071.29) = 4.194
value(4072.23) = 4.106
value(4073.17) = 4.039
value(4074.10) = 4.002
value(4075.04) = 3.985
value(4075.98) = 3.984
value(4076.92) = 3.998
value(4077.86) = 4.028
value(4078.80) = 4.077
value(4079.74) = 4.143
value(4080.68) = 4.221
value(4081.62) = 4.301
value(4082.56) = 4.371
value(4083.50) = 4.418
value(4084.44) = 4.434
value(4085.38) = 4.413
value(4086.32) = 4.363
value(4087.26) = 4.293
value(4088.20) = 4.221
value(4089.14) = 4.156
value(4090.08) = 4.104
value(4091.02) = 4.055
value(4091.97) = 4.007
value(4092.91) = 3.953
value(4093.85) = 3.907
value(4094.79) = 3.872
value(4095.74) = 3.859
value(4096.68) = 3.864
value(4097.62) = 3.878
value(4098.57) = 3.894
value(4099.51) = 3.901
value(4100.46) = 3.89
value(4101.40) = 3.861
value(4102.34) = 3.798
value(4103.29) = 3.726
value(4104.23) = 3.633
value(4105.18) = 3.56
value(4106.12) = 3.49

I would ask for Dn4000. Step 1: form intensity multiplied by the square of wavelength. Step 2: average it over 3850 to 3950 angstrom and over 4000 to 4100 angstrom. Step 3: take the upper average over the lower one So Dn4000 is 1.25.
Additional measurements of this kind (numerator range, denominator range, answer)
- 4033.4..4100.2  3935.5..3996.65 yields 1.24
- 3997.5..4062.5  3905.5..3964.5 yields 1.24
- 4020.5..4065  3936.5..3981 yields 1.31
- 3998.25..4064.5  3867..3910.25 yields 1.29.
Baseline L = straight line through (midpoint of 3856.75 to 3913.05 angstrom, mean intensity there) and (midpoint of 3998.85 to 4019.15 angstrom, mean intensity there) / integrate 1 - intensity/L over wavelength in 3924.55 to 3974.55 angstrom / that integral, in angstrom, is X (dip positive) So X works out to 9.1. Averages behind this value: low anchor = 3.73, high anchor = 4.48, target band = 3.37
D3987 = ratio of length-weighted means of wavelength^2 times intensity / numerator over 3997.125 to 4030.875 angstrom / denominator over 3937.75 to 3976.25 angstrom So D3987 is 1.30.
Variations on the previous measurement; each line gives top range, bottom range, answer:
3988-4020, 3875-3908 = 1.31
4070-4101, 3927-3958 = 1.25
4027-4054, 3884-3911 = 1.27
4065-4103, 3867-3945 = 1.24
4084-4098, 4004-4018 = 0.94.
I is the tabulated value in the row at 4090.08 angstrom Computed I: 4.104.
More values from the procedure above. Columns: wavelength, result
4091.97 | 4.007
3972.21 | 2.683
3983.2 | 4.047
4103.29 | 3.726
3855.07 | 3.903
